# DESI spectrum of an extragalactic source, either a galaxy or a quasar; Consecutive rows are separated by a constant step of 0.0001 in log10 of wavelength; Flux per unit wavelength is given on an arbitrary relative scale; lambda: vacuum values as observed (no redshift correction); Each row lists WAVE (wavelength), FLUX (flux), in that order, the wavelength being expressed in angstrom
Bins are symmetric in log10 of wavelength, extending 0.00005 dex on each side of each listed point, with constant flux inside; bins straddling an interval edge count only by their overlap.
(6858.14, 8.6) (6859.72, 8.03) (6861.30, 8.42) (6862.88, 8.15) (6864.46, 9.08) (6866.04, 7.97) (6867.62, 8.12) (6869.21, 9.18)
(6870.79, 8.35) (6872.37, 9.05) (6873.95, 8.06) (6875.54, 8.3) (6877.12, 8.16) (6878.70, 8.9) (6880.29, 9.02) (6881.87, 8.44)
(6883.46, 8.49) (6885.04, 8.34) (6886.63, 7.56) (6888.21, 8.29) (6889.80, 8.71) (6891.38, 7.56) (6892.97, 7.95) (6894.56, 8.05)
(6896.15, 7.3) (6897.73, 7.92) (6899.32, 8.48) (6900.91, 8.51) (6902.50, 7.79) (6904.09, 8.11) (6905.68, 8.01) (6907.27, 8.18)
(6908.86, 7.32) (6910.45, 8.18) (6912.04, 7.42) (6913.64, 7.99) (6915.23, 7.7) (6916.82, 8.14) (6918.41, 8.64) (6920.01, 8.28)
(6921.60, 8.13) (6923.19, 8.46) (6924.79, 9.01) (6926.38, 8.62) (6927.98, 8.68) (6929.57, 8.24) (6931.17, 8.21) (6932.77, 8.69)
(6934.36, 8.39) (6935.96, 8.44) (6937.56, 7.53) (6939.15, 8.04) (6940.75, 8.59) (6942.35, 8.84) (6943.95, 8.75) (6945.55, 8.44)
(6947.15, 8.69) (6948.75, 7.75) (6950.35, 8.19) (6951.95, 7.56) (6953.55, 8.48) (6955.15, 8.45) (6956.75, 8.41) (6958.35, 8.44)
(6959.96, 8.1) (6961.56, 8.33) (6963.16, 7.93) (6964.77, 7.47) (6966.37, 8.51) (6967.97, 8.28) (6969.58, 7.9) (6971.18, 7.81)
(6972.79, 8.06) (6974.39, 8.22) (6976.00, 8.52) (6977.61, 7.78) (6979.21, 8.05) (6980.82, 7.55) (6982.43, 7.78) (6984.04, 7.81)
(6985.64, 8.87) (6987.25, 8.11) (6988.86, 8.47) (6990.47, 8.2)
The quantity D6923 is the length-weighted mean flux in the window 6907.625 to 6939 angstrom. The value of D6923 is 8.21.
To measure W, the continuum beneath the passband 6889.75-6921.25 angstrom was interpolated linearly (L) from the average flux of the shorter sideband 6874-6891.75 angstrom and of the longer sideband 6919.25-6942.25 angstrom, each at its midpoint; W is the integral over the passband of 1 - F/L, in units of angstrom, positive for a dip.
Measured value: 1.41 angstrom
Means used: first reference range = 8.35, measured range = 8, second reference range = 8.39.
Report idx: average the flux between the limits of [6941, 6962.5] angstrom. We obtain 8.34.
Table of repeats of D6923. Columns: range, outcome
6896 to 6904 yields 8.07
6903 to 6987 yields 8.19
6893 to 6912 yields 7.96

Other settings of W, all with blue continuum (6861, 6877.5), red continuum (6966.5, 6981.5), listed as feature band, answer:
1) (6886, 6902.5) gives 0.64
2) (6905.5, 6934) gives 0.10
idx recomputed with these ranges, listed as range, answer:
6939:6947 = 8.58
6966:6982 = 8.05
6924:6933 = 8.56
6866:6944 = 8.26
